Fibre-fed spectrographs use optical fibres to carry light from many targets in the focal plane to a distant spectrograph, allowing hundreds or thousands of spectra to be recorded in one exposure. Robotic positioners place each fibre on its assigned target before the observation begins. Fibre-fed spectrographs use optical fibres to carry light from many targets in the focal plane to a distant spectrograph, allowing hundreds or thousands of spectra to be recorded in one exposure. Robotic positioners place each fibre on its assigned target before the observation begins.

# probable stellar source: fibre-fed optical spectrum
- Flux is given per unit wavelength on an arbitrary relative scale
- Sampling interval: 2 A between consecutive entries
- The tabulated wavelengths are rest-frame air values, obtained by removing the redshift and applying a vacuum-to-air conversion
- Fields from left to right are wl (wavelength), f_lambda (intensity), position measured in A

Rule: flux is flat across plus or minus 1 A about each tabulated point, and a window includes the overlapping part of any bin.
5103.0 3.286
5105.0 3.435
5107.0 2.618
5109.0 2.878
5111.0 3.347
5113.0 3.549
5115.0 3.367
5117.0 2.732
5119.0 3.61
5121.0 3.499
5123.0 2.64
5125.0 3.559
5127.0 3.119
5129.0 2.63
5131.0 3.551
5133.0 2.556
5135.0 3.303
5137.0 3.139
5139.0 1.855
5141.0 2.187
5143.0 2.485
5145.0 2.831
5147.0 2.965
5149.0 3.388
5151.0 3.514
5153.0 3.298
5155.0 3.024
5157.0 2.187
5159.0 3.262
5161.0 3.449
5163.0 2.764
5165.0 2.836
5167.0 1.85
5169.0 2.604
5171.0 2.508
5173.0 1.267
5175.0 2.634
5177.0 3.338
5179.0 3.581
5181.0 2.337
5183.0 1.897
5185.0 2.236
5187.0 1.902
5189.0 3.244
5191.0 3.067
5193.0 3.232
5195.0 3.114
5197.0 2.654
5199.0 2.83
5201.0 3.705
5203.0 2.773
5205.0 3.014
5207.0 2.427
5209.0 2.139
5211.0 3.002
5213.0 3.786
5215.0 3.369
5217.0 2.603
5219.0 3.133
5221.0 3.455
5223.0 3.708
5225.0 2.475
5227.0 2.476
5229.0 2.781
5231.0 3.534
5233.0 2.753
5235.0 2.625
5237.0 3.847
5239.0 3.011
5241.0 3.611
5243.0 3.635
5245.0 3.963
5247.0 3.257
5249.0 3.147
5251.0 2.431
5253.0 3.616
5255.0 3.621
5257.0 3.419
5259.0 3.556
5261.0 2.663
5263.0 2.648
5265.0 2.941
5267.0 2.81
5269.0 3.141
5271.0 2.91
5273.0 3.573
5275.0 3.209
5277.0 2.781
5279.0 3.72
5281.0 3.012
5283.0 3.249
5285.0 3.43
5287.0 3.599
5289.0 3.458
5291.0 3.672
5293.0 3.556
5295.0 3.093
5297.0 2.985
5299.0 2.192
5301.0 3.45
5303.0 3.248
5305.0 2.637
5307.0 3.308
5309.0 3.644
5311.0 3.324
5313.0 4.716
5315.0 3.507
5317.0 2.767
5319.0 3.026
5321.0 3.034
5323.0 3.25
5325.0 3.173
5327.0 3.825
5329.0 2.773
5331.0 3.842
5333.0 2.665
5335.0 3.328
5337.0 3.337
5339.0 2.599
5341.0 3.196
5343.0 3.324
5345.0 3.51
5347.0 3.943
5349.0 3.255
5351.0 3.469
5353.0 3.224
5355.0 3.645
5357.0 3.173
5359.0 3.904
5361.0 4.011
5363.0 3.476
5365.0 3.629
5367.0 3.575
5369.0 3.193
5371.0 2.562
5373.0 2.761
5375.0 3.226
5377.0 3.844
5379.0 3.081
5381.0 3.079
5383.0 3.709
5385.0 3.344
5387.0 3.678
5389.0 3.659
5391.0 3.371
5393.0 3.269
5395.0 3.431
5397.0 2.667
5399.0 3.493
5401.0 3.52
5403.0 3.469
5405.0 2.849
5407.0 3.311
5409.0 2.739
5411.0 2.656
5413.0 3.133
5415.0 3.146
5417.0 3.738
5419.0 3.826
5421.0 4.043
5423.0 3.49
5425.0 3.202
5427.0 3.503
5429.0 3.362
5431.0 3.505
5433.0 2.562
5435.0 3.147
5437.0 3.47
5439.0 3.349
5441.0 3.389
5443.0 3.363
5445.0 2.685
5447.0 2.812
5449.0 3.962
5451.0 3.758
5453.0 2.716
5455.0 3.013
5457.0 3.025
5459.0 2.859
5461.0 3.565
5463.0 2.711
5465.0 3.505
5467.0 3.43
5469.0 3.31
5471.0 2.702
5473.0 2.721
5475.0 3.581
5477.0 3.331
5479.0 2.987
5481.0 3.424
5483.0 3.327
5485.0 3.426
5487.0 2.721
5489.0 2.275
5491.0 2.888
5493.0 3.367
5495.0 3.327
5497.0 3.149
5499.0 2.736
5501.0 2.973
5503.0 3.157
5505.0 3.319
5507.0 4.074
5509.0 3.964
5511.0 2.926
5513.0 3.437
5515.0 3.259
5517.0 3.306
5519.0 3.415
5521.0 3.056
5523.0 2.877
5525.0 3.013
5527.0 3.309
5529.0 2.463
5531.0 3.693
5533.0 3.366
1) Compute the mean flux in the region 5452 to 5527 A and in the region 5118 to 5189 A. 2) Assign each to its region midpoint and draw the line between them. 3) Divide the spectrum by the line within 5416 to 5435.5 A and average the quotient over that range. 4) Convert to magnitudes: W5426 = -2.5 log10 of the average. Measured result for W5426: -0.12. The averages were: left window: 2.8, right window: 3.16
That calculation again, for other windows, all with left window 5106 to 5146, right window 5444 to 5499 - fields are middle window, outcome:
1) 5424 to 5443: -0.06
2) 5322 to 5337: -0.07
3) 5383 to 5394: -0.13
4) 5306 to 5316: -0.21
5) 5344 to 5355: -0.14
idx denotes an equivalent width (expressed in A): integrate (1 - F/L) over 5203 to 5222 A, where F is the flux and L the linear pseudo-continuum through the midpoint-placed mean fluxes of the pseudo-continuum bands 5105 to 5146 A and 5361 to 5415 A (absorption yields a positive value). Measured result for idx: 0.6 A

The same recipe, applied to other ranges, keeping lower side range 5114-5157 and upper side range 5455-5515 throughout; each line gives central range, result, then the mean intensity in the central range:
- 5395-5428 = -1.7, 3.3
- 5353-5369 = -2.4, 3.58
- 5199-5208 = 0.2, 2.96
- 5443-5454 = -0.2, 3.2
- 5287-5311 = -1.1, 3.23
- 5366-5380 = -0.3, 3.18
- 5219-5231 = 0.0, 3.04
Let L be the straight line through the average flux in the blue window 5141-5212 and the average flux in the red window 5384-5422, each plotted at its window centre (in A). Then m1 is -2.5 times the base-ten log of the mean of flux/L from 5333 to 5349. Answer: -0.03 mag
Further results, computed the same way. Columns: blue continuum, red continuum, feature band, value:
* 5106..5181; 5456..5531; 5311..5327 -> -0.12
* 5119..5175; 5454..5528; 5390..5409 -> -0.05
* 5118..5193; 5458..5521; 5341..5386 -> -0.12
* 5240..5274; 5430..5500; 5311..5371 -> -0.06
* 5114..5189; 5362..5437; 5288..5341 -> -0.04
